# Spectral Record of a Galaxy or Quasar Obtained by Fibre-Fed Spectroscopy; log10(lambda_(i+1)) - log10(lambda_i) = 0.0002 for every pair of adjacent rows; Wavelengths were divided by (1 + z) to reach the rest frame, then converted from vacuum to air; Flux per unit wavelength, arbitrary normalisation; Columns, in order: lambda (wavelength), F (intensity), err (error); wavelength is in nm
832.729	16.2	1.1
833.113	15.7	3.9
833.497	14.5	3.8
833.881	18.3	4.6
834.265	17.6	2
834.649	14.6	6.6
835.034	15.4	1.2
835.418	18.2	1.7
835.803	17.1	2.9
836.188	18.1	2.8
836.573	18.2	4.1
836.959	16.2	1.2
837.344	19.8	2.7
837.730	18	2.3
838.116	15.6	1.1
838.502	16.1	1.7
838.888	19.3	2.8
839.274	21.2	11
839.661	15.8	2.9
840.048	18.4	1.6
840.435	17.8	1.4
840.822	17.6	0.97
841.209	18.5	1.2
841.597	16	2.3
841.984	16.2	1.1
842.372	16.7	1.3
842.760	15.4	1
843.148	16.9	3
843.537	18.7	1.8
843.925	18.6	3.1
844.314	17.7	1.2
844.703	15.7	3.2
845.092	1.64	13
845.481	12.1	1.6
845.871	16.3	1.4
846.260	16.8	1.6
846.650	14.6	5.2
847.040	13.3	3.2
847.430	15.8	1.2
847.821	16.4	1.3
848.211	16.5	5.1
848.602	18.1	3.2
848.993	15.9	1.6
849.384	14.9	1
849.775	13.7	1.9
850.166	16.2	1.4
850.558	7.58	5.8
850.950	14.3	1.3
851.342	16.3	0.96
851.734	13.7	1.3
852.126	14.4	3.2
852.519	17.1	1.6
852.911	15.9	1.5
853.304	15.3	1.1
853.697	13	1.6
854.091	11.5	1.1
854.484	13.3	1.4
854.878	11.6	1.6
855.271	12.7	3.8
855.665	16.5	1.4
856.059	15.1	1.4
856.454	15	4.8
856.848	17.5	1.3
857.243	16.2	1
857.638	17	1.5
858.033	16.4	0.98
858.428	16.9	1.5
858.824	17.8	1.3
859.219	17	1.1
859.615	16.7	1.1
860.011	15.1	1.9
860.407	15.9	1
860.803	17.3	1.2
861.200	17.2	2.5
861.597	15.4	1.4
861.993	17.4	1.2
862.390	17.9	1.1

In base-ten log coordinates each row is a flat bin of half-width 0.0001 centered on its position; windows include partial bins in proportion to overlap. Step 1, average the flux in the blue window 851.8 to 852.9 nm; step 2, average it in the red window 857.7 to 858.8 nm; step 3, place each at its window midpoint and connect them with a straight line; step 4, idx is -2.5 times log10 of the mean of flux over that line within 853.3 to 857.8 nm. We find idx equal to 0.126 mag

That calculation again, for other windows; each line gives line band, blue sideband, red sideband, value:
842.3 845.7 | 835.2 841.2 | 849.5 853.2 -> 0.11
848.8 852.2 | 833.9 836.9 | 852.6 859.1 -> 0.11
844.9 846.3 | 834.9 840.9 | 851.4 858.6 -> 0.42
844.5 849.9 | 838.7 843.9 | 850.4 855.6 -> 0.08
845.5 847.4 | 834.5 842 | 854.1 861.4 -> 0.12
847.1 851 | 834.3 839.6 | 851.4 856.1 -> 0.02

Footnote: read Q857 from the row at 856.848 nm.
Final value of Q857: 17.5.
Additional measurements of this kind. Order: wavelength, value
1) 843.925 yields 18.6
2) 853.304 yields 15.3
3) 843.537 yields 18.7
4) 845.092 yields 1.64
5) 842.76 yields 15.4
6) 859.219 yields 17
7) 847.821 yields 16.4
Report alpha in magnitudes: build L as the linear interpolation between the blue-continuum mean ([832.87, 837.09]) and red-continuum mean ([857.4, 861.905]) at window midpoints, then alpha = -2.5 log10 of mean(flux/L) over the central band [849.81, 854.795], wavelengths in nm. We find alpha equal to 0.19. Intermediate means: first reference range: 16.7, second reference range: 16.6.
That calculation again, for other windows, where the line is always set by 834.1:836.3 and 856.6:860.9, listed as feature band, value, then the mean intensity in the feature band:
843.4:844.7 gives -0.075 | 17.9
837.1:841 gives -0.074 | 17.9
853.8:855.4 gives 0.332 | 12.3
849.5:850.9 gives 0.288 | 12.8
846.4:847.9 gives 0.120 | 15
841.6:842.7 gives 0.033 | 16.3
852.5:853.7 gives 0.085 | 15.4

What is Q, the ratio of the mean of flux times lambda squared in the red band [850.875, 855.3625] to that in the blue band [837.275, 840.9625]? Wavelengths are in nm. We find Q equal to 0.82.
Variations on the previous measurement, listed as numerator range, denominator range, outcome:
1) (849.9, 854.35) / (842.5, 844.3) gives 0.83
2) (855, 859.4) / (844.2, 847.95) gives 1.19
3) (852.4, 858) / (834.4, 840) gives 0.89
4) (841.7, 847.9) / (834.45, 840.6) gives 0.88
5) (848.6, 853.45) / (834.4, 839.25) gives 0.88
